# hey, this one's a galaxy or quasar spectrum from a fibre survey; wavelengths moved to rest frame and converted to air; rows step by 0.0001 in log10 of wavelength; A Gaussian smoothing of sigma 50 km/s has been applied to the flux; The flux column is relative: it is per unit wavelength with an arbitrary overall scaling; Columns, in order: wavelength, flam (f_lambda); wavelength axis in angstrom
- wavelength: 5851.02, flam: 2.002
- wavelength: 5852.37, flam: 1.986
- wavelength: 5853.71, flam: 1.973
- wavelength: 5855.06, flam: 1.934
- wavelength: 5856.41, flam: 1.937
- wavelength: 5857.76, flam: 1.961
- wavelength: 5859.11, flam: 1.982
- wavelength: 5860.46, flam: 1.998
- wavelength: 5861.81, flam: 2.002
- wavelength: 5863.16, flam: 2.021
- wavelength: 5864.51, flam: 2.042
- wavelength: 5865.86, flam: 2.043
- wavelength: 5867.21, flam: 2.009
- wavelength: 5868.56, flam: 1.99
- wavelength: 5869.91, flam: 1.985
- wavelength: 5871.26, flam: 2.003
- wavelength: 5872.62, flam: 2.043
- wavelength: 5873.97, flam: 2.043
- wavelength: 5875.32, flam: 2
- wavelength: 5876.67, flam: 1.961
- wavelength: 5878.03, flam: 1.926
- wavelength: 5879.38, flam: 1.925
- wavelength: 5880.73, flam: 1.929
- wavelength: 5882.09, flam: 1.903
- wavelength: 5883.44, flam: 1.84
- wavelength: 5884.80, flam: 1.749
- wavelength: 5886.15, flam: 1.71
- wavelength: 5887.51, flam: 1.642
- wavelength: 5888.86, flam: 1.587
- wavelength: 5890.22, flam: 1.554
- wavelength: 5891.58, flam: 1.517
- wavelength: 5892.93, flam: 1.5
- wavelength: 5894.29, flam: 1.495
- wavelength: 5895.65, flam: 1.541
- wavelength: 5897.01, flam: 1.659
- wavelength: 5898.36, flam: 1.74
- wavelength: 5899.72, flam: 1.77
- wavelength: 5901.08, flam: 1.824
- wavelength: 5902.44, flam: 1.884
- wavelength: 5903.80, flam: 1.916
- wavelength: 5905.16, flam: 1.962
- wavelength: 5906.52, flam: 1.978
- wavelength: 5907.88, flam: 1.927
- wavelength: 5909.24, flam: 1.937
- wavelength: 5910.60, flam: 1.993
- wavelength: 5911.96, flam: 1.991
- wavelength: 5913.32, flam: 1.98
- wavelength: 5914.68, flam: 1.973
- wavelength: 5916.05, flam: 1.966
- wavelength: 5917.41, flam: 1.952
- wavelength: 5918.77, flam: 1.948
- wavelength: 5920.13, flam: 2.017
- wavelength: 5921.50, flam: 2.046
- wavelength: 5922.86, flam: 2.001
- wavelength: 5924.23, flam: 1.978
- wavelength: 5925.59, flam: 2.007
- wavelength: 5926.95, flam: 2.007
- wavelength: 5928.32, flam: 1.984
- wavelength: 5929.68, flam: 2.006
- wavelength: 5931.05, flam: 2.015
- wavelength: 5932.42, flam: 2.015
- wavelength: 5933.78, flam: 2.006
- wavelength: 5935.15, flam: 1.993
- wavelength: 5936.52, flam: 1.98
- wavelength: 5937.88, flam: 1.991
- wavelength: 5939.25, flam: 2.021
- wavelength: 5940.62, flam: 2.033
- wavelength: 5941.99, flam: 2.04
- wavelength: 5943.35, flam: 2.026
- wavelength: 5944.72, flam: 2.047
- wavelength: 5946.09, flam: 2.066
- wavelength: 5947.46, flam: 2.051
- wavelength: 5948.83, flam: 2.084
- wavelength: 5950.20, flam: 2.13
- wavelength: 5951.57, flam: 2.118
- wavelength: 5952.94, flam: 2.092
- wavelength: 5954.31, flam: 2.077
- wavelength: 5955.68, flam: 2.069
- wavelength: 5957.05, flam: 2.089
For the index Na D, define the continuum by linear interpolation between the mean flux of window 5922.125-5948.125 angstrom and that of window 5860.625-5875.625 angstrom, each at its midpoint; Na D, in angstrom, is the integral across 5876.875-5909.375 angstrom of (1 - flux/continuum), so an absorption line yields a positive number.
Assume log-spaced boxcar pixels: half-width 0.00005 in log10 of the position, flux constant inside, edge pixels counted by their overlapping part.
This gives 4.00 angstrom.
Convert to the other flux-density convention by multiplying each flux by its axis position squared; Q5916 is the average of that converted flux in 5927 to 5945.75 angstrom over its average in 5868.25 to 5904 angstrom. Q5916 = 1.14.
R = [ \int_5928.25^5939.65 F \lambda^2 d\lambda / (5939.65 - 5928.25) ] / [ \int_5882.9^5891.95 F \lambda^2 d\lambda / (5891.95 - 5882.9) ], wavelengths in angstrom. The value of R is 1.23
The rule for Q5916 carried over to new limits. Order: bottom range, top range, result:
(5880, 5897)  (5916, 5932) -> 1.21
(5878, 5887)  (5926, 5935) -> 1.10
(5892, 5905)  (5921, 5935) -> 1.18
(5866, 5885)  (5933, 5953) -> 1.07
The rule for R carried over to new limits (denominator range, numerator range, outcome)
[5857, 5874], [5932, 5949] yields 1.04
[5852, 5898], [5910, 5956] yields 1.11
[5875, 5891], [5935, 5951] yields 1.15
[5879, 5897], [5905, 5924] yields 1.19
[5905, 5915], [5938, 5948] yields 1.05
